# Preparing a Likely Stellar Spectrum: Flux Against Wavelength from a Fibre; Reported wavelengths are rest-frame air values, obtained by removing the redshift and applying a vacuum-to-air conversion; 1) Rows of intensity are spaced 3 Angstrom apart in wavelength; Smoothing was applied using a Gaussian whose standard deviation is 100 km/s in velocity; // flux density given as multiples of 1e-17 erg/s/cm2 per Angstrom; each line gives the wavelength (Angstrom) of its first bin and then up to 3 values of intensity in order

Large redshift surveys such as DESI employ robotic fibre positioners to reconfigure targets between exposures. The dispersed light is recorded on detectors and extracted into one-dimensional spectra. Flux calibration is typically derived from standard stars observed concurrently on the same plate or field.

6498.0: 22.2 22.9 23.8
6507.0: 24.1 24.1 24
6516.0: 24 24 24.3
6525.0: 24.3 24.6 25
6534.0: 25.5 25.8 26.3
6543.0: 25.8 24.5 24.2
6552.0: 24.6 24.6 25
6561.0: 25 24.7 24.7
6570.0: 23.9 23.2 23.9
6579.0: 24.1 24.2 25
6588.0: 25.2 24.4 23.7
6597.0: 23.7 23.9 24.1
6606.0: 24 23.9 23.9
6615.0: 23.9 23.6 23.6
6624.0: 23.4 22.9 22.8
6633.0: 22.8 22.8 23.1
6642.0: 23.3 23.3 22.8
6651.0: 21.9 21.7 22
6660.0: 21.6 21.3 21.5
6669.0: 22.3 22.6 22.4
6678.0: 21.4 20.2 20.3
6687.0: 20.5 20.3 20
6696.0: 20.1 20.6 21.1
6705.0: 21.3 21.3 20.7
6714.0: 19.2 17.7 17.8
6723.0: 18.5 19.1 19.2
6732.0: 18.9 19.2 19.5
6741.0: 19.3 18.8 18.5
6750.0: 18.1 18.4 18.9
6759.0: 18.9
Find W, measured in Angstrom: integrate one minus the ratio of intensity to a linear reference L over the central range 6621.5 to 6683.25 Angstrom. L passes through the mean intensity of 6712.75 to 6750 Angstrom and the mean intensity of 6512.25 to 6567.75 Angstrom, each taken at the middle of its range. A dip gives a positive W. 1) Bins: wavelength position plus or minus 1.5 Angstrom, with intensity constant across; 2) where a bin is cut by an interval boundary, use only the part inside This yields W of -3.01 Angstrom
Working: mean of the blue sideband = 24.8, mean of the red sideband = 18.8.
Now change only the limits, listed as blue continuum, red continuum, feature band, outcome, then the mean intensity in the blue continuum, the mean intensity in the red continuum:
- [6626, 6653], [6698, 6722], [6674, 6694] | 0.3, 22.8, 19.9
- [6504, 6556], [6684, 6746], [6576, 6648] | -4.0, 24.7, 19.7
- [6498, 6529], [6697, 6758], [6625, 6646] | -1.7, 23.9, 19.3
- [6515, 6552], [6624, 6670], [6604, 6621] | -0.5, 24.9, 22.4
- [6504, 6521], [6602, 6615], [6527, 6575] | -1.7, 24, 24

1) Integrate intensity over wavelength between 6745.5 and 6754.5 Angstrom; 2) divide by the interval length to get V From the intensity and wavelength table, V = 18.3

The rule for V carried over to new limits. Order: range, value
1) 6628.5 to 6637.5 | 22.8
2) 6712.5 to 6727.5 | 18.5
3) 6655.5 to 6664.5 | 21.6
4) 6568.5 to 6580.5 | 23.8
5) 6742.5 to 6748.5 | 18.7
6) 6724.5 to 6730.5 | 19.2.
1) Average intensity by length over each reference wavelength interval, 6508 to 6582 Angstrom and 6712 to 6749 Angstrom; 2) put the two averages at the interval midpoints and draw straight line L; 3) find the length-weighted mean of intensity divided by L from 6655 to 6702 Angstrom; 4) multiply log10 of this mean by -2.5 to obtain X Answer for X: -0.04 mag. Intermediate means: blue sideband 24.6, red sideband 18.8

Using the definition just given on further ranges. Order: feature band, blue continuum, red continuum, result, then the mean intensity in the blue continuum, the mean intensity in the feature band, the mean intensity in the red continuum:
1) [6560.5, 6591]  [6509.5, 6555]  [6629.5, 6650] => -0.02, 24.7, 24.4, 23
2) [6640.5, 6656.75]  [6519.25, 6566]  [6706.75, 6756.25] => -0.05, 24.9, 22.6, 19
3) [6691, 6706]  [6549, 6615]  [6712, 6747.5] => -0.03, 24.3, 20.6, 18.8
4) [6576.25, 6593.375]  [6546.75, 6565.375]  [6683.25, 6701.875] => -0.03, 24.7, 24.5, 20.4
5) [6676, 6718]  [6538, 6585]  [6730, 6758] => 0.00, 24.6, 20.4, 18.9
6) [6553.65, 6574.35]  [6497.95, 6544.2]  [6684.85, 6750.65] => -0.05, 24.5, 24.5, 19.6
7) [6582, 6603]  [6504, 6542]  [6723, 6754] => -0.07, 24.6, 24.3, 18.9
